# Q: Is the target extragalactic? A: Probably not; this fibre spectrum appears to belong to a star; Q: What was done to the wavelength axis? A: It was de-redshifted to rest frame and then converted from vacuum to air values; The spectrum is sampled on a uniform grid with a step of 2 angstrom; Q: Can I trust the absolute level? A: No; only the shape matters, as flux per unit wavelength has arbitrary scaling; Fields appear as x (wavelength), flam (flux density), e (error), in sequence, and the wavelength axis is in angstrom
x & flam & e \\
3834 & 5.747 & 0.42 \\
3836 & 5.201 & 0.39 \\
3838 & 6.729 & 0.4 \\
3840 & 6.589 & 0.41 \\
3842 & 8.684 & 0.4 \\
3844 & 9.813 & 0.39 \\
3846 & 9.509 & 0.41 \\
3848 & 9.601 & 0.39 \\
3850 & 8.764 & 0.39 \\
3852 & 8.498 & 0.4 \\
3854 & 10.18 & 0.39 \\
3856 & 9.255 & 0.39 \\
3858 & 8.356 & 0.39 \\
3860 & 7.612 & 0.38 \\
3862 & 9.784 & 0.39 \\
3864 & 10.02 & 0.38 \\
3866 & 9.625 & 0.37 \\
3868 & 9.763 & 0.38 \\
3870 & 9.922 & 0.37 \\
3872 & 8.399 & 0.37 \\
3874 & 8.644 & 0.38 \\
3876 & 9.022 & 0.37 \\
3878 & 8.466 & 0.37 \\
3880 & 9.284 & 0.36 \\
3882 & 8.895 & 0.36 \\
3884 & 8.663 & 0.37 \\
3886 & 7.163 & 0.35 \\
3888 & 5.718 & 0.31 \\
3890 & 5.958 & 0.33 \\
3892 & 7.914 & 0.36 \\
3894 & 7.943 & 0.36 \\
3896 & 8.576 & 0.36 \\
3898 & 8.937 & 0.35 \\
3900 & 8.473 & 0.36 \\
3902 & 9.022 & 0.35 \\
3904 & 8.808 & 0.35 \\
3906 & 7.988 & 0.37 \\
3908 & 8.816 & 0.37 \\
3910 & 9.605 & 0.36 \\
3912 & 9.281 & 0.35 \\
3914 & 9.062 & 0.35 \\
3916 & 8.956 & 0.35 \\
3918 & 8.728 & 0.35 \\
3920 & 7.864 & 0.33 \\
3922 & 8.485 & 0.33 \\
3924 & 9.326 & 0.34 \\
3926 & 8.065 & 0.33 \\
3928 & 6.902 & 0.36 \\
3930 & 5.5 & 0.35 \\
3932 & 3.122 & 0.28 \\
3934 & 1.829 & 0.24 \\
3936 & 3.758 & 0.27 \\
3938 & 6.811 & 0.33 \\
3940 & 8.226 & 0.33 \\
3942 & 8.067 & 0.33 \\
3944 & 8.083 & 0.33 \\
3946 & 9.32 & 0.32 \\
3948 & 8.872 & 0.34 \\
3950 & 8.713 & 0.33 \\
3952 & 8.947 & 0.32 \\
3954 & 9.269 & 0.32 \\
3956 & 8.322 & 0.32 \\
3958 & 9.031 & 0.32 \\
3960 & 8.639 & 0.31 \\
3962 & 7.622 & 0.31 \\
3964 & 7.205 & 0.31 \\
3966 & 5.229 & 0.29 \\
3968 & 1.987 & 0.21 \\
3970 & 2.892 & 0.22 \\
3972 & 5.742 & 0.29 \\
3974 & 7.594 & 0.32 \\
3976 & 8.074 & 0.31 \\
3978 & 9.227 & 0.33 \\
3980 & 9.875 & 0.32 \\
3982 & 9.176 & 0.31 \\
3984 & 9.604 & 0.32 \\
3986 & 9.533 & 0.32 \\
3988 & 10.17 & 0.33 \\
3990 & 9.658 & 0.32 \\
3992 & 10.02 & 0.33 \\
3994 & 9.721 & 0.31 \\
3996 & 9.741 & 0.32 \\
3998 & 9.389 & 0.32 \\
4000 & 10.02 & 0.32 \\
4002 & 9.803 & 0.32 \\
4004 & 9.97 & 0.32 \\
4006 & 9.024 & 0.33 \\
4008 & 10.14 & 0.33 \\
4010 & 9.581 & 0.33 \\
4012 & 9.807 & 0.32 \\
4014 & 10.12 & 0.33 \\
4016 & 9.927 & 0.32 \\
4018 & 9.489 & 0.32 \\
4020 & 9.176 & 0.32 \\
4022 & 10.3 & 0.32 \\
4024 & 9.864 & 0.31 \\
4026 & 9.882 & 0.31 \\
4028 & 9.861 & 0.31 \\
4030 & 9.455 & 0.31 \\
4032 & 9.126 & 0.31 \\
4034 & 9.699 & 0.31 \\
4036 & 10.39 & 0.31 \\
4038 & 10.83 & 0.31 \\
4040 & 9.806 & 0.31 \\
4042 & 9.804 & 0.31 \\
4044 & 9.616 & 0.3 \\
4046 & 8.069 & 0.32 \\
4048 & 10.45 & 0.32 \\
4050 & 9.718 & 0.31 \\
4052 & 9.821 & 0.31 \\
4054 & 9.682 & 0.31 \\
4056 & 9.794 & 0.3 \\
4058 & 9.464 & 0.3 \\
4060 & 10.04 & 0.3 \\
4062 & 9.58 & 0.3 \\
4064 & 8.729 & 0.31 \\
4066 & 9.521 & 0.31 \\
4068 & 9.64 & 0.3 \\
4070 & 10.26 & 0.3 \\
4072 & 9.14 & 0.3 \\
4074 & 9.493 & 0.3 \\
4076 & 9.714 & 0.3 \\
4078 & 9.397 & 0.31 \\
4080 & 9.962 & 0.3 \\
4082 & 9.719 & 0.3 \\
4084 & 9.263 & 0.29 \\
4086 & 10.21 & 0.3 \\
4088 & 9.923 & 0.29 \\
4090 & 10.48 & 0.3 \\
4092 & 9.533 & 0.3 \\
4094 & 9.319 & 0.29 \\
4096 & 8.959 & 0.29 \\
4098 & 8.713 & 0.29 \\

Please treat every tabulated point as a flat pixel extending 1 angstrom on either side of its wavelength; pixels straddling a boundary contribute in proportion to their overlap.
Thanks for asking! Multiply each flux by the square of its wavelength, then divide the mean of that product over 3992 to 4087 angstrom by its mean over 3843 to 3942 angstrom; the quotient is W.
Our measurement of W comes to 1.27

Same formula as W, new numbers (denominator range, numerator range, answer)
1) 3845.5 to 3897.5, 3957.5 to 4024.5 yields 1.07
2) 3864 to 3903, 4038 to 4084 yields 1.24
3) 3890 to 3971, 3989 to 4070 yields 1.35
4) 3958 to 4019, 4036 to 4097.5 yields 1.16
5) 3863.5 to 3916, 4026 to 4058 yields 1.22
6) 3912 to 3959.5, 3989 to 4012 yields 1.31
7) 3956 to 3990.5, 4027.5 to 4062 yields 1.31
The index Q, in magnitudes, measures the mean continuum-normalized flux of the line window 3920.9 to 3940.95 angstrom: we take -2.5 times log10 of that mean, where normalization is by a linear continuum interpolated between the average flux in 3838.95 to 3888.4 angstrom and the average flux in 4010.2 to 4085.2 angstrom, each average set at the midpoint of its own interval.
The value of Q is 0.42 mag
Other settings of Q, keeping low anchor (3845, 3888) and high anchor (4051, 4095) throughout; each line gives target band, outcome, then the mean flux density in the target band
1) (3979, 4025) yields -0.037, 9.74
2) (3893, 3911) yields 0.047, 8.69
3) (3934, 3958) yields 0.180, 7.82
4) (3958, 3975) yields 0.466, 6.05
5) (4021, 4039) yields -0.047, 9.93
